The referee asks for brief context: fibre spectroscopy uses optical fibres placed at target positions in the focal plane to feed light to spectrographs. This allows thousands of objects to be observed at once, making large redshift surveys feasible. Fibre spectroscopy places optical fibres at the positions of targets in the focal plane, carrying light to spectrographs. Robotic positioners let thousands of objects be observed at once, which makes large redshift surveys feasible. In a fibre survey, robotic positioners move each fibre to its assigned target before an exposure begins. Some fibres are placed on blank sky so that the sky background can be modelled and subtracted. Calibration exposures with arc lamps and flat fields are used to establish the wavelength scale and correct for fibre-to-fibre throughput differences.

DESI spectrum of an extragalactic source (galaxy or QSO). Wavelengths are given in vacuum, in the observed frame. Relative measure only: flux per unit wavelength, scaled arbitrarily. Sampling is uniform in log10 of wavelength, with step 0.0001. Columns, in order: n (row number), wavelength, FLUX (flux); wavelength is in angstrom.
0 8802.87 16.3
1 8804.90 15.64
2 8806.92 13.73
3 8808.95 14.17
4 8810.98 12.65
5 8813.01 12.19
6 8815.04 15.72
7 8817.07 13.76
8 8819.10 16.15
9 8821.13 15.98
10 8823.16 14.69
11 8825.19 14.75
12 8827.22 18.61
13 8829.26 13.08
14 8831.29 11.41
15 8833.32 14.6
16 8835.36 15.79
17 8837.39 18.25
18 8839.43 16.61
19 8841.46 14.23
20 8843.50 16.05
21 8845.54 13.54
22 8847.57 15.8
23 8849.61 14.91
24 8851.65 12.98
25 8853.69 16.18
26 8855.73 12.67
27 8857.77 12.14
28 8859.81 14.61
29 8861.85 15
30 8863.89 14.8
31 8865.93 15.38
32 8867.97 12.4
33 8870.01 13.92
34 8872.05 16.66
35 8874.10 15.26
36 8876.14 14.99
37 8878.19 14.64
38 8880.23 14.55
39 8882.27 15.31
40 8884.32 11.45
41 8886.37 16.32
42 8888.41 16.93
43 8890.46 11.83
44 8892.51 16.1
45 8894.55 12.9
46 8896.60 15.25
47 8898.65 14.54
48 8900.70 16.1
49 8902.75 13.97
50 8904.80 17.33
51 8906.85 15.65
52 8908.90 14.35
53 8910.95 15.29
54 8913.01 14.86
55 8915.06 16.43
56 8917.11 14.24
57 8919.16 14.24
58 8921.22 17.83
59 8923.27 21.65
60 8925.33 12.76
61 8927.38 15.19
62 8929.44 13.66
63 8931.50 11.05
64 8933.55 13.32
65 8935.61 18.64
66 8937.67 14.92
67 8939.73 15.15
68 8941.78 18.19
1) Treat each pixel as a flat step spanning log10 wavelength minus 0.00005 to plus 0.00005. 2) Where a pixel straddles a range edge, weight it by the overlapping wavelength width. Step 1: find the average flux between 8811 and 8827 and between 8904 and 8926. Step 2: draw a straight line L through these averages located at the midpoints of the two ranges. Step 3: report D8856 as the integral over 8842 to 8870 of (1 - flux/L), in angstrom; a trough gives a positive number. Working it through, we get 1.7 angstrom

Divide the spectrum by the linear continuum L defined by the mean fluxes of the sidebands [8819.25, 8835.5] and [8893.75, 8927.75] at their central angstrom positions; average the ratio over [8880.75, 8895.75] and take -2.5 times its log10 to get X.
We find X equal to 0.06 mag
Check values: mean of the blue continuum 14.9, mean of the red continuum 15.5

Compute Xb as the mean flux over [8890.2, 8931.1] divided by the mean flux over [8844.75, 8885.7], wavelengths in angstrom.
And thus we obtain 1.1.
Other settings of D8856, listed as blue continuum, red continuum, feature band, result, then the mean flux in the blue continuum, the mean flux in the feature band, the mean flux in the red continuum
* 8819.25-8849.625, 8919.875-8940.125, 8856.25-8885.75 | 1.83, 15.3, 14.4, 15.4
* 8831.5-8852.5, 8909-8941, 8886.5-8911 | 0.29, 15.1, 15.1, 15.3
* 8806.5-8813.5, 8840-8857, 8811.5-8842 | -2.72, 13.2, 15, 14.6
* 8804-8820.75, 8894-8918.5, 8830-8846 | -0.61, 14.3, 15.1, 15.1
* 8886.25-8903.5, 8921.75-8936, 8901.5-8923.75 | -1.29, 14.8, 15.8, 15.1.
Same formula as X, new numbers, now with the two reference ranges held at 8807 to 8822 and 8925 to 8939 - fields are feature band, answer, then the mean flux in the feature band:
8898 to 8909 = -0.08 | 15.4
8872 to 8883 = -0.06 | 15.1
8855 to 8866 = 0.02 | 14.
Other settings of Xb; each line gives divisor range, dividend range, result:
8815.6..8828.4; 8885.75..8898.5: 0.95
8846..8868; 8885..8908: 1.06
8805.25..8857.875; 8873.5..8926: 1.03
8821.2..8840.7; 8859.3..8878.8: 0.96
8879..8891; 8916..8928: 1.10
